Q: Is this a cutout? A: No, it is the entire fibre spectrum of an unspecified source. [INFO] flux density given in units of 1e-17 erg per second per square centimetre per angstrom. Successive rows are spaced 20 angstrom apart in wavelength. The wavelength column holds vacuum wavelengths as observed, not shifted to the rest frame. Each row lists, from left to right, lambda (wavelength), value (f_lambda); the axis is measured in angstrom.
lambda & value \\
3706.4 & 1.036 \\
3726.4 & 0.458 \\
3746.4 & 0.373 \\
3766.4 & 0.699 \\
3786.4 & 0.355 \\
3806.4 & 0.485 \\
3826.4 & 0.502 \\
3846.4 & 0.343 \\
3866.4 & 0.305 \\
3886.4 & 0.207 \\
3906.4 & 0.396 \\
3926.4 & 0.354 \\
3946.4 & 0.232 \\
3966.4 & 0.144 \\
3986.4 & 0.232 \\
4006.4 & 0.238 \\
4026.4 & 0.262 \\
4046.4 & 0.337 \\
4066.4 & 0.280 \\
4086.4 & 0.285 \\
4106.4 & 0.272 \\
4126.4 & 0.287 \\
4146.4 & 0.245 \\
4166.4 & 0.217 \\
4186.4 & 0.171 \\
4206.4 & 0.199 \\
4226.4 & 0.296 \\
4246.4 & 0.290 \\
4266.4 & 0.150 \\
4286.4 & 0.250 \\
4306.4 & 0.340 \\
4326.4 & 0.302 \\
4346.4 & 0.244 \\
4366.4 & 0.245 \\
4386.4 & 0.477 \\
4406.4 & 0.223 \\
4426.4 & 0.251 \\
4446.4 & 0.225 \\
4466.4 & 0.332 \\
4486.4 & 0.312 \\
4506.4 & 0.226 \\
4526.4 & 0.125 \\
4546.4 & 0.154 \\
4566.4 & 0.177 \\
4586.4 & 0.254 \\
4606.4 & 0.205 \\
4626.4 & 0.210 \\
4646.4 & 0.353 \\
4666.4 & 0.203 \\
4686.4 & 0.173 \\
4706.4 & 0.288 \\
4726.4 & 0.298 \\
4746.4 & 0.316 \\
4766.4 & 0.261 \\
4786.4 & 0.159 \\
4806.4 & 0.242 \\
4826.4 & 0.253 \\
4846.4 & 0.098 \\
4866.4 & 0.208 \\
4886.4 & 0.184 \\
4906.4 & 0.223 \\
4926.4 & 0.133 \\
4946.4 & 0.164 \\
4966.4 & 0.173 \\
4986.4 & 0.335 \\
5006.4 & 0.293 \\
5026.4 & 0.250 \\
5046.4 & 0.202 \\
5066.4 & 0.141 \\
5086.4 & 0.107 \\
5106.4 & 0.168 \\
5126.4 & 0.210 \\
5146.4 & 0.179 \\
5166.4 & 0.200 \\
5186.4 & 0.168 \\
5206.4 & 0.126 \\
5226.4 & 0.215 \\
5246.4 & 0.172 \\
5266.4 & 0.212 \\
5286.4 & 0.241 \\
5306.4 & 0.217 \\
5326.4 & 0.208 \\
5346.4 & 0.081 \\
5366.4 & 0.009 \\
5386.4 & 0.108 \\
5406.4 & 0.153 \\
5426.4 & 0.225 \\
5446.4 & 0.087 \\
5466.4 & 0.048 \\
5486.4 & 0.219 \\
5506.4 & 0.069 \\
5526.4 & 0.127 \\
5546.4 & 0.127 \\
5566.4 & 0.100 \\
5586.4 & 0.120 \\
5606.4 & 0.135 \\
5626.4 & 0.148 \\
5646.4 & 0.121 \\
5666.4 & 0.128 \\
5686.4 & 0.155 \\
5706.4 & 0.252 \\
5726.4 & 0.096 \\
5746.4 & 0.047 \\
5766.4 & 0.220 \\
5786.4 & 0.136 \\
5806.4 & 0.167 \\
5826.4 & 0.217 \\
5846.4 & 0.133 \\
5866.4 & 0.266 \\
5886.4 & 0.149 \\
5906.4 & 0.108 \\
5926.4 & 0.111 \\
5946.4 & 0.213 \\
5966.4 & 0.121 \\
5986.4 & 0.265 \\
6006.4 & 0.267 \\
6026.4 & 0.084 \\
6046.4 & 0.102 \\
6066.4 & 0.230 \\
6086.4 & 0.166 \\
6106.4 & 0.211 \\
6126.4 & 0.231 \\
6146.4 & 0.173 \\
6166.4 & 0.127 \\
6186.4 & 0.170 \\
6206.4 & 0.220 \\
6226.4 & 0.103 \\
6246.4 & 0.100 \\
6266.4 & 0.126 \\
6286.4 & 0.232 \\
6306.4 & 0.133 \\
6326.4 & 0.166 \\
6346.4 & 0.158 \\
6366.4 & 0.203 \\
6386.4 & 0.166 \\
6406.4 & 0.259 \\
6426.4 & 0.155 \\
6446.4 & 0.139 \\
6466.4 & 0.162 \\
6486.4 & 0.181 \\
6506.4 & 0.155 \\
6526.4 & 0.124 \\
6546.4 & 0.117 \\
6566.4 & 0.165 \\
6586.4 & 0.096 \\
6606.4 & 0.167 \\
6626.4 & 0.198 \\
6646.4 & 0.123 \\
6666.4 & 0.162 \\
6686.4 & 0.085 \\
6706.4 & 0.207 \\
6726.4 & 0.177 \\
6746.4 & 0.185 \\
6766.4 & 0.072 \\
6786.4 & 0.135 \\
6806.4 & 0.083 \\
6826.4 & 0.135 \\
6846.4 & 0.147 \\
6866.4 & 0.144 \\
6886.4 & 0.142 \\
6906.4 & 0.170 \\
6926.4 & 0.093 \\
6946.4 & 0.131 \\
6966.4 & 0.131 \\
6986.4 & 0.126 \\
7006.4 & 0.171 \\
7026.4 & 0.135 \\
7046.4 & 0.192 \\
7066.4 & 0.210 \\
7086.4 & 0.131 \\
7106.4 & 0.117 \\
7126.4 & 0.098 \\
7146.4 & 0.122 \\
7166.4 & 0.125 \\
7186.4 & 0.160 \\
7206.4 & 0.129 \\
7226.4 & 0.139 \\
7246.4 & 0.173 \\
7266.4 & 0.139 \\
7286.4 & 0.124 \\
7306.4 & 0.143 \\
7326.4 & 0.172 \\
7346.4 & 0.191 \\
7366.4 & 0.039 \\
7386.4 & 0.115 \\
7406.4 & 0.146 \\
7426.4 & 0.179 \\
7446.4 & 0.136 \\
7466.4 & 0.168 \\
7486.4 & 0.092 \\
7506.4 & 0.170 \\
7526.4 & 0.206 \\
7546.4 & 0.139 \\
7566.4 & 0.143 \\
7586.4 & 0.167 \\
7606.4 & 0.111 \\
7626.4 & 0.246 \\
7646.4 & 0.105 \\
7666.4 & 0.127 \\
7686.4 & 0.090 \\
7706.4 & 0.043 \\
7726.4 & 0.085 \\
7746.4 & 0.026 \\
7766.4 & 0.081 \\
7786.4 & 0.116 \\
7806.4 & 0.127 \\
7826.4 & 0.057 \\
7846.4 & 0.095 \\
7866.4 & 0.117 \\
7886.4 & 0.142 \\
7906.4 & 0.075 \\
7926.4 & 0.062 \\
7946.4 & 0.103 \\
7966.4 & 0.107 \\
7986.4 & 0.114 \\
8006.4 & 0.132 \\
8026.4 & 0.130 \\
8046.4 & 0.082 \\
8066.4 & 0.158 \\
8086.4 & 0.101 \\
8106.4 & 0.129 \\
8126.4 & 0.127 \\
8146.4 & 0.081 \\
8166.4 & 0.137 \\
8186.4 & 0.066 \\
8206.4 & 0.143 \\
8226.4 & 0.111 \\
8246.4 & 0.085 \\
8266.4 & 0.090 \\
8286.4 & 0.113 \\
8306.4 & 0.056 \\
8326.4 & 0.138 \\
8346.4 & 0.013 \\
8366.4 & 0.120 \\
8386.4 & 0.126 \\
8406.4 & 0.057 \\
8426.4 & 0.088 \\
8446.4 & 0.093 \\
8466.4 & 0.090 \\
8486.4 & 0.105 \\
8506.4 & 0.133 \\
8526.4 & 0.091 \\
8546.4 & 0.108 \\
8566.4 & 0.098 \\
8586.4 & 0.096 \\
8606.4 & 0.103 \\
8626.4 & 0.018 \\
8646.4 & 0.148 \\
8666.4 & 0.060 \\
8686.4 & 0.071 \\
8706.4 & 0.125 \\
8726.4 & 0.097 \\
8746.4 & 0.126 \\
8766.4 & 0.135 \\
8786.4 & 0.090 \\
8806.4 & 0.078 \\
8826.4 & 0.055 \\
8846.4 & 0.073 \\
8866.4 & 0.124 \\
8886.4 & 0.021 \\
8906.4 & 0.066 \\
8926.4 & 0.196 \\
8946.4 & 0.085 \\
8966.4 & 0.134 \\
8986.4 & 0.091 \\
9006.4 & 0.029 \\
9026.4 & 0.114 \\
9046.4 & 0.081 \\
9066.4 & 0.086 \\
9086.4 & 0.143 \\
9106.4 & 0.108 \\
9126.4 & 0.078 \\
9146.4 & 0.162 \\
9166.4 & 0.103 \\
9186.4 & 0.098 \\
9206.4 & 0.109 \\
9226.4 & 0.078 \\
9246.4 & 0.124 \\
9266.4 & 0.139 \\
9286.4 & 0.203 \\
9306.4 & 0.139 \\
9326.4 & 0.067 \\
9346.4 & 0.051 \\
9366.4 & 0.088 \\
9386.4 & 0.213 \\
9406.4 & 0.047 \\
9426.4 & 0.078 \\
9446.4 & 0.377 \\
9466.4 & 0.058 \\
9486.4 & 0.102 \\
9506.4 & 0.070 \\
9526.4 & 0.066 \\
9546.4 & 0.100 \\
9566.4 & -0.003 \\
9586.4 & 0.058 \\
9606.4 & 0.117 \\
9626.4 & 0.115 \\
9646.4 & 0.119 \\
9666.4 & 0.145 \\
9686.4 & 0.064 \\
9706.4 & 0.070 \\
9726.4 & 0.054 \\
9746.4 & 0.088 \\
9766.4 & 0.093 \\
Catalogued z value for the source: 1.63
